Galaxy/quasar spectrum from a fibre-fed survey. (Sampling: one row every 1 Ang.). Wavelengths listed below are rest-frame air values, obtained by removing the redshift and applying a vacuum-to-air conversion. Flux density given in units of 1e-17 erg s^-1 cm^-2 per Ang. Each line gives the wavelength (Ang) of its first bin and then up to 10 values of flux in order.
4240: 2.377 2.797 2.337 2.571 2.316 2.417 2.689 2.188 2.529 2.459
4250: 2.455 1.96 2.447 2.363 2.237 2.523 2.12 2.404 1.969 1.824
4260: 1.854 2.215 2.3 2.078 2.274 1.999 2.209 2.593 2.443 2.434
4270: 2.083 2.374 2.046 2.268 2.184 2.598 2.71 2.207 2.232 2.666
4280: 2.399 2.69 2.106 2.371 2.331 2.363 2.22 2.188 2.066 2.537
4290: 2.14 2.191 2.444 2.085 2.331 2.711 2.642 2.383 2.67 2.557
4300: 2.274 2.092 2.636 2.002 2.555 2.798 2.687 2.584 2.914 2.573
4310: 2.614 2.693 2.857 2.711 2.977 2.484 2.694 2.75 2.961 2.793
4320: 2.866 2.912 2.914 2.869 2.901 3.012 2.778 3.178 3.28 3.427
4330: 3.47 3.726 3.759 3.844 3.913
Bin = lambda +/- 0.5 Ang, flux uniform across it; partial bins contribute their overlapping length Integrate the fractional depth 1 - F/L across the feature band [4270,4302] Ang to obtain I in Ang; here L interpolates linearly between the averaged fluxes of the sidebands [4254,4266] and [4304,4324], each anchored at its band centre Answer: 1.13 Ang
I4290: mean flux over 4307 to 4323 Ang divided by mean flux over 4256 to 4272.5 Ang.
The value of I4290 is 1.3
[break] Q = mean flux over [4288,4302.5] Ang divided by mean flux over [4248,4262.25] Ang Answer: 1.1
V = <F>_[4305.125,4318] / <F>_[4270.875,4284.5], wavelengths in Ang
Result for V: 1.15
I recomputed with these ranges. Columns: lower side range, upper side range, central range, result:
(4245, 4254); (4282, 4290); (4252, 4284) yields 0.5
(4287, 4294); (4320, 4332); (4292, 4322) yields 0.5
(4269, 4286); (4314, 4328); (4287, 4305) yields 1.4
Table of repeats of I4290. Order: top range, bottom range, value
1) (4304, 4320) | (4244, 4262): 1.20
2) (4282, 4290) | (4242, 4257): 0.96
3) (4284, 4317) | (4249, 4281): 1.09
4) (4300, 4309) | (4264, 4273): 1.11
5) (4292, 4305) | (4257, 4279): 1.08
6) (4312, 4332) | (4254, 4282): 1.32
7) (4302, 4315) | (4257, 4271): 1.21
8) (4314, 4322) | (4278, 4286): 1.17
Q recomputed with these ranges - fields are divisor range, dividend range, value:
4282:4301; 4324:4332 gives 1.40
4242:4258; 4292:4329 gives 1.14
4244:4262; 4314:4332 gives 1.33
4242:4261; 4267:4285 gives 1.03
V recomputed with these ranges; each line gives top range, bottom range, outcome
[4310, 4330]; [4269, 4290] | 1.25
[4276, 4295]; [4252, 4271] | 1.05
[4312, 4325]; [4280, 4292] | 1.23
